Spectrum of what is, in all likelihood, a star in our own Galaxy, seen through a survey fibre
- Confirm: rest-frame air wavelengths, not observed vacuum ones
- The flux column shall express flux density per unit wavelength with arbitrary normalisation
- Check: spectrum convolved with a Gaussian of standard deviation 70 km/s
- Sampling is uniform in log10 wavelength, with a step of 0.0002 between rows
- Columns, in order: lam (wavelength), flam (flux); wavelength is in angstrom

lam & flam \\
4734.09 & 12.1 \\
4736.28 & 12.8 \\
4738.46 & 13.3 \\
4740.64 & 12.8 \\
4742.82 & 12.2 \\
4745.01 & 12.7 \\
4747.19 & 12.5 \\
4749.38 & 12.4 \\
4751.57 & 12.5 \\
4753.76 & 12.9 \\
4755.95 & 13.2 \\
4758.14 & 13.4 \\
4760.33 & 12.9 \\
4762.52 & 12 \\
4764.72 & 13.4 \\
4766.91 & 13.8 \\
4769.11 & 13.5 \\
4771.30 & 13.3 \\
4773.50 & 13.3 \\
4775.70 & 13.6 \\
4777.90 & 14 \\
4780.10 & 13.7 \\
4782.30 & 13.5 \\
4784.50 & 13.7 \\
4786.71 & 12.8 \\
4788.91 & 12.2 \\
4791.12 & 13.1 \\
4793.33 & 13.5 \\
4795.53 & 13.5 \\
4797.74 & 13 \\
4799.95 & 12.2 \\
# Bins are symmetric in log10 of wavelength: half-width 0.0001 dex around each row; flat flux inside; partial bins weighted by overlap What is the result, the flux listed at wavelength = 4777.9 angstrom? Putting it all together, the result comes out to 14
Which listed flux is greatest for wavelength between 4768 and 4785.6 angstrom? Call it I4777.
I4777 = 14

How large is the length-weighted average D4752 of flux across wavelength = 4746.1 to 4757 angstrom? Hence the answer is 12.7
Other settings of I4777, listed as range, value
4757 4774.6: 13.8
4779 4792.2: 13.7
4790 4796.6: 13.5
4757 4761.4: 13.4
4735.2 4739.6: 13.3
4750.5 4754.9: 12.9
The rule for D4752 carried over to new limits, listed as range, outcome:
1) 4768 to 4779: 13.5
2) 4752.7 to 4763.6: 12.9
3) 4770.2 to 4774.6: 13.3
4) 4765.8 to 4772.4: 13.5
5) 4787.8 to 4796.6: 13.1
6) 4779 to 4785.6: 13.6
